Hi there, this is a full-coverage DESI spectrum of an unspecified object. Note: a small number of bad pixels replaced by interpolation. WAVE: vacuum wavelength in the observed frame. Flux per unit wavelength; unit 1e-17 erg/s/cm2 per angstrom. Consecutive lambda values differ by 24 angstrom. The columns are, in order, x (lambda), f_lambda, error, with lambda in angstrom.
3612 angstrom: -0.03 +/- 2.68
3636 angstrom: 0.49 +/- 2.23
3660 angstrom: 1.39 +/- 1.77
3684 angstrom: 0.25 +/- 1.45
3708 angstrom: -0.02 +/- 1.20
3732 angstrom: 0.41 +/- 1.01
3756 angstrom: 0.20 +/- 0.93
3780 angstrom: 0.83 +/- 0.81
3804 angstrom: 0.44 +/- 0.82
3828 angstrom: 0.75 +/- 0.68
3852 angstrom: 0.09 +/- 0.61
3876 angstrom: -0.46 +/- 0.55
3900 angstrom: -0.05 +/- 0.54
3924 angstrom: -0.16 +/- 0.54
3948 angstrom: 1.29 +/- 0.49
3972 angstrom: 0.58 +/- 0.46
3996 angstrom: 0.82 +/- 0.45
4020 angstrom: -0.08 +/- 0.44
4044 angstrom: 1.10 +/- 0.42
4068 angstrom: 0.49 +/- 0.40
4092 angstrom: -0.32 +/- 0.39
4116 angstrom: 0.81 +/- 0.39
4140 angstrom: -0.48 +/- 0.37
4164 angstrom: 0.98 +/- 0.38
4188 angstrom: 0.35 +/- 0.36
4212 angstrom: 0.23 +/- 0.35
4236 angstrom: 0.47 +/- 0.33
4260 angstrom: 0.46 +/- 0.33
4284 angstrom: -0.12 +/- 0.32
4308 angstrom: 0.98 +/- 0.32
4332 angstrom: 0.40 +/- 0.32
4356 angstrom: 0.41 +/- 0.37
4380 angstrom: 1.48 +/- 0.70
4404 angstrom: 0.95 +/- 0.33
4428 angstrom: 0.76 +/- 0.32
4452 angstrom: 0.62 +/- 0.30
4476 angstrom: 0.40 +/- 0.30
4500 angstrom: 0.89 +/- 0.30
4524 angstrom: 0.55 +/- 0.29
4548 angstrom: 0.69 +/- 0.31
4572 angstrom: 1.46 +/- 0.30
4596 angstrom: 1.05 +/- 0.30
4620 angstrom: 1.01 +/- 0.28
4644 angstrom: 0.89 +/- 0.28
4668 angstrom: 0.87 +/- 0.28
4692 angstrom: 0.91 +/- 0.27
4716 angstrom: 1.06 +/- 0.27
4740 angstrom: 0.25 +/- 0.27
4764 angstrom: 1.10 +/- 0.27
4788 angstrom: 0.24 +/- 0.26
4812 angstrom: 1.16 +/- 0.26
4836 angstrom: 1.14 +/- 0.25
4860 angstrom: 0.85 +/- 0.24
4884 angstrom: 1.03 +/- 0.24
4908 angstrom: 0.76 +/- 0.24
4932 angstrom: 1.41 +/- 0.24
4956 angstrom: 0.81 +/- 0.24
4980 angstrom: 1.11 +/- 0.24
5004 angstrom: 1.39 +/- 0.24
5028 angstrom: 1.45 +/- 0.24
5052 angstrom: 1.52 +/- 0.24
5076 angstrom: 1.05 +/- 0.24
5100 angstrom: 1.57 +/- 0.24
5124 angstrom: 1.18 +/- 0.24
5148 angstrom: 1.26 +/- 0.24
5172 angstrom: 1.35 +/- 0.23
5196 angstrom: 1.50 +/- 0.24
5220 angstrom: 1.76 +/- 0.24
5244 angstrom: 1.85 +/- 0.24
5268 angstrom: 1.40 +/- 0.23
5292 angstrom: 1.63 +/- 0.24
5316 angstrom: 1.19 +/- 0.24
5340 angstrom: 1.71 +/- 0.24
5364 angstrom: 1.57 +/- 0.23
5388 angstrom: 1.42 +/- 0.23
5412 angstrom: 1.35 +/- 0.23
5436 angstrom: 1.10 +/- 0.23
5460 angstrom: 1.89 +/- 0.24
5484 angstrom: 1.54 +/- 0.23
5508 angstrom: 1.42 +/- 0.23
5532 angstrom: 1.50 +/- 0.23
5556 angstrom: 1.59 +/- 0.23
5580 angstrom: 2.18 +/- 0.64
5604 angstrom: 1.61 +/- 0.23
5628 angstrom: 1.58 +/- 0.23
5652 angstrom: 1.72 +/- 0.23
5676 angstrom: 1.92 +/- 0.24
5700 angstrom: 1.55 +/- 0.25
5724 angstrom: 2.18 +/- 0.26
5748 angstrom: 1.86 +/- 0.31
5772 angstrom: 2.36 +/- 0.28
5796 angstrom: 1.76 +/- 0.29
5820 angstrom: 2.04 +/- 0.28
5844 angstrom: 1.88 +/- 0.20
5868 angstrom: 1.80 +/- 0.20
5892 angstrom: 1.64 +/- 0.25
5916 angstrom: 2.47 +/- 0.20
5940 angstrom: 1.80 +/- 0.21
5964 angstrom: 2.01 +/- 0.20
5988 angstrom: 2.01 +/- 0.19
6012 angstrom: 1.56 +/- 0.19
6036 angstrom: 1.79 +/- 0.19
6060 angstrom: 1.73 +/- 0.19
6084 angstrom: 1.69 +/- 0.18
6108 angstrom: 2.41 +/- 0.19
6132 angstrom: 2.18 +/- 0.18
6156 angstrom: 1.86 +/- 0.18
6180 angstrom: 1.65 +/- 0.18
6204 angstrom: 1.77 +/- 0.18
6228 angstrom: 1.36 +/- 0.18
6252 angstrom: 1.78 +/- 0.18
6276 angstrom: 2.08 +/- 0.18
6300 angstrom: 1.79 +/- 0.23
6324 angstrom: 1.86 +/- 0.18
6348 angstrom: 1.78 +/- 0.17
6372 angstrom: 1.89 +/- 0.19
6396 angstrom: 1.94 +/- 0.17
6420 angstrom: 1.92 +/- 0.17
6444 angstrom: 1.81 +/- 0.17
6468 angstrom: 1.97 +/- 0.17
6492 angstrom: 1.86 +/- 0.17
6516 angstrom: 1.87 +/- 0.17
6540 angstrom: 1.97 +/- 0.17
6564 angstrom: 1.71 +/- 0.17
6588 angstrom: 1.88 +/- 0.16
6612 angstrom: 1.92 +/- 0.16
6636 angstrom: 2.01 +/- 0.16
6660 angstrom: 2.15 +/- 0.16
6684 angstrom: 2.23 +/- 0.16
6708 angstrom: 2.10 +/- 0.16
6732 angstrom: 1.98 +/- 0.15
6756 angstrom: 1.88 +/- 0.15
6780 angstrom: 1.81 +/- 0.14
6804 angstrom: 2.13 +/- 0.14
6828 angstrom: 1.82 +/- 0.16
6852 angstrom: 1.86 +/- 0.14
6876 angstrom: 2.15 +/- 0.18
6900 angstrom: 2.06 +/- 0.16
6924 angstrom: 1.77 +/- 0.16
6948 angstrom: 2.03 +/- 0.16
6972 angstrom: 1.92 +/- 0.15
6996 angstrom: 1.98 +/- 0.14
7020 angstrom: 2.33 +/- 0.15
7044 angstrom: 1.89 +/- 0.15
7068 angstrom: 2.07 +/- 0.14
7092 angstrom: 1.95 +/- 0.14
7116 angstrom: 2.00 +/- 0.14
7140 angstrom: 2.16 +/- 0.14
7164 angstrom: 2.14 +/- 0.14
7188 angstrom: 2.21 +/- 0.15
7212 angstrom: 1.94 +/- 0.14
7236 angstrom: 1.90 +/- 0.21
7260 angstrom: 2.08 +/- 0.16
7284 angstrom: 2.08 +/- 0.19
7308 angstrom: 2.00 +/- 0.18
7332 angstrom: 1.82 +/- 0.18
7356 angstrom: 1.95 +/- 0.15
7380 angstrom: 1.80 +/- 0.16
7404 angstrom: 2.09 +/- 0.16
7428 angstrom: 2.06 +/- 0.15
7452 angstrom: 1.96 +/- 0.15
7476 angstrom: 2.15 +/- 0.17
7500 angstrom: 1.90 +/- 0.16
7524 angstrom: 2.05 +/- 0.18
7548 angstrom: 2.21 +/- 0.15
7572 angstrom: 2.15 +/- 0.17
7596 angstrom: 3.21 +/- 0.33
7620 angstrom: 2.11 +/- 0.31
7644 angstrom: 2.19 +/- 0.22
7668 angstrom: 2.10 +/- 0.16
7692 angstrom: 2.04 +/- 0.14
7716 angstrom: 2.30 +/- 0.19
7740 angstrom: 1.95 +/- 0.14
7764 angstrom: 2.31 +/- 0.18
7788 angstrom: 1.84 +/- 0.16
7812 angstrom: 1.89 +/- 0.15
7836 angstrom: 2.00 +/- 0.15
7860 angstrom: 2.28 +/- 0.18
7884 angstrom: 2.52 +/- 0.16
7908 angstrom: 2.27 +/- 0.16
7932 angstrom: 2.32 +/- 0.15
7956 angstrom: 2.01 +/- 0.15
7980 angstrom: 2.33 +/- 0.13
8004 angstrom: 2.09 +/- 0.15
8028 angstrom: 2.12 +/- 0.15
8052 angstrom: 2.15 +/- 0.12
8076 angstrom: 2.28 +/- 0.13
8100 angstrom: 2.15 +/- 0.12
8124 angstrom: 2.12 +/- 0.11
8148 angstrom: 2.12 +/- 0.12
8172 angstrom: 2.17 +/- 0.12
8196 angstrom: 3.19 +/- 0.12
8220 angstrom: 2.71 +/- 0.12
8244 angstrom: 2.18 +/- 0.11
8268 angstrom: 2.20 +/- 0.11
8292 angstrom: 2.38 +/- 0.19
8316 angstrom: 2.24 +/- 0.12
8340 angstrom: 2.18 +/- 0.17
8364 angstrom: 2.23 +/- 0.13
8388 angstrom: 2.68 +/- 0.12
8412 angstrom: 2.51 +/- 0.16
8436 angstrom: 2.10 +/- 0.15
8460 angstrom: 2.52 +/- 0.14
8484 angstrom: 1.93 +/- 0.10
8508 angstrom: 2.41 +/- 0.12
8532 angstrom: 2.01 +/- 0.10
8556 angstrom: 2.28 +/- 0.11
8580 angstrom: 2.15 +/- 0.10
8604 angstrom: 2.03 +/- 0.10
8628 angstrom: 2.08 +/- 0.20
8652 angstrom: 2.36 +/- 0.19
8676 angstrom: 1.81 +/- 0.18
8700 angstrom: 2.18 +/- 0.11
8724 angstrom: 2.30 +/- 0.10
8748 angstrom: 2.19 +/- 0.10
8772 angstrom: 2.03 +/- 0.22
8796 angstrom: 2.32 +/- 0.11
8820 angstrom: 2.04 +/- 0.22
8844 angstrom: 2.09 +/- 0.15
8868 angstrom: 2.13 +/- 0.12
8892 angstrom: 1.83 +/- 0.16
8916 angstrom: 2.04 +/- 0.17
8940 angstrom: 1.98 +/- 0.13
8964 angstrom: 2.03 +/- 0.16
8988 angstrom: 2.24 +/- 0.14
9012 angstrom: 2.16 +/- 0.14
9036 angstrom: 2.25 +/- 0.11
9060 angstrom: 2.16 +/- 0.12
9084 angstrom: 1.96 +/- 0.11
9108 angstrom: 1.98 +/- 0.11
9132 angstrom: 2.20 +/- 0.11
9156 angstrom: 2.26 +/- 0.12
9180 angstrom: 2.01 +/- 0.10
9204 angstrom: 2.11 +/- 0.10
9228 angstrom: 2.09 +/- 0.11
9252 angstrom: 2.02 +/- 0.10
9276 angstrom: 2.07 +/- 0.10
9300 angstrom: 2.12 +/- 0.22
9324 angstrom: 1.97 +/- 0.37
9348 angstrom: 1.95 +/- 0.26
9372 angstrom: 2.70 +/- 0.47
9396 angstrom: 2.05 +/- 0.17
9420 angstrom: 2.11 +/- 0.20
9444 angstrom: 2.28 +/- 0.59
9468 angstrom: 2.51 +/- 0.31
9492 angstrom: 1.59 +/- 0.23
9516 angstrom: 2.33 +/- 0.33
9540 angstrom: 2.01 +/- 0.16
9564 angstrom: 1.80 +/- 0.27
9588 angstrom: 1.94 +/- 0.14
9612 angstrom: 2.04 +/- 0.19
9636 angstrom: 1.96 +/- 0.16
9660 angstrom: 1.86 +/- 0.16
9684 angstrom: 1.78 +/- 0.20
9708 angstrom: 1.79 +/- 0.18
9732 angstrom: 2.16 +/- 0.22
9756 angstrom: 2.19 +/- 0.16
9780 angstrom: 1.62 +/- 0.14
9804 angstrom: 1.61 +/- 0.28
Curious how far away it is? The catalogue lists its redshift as 0.25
